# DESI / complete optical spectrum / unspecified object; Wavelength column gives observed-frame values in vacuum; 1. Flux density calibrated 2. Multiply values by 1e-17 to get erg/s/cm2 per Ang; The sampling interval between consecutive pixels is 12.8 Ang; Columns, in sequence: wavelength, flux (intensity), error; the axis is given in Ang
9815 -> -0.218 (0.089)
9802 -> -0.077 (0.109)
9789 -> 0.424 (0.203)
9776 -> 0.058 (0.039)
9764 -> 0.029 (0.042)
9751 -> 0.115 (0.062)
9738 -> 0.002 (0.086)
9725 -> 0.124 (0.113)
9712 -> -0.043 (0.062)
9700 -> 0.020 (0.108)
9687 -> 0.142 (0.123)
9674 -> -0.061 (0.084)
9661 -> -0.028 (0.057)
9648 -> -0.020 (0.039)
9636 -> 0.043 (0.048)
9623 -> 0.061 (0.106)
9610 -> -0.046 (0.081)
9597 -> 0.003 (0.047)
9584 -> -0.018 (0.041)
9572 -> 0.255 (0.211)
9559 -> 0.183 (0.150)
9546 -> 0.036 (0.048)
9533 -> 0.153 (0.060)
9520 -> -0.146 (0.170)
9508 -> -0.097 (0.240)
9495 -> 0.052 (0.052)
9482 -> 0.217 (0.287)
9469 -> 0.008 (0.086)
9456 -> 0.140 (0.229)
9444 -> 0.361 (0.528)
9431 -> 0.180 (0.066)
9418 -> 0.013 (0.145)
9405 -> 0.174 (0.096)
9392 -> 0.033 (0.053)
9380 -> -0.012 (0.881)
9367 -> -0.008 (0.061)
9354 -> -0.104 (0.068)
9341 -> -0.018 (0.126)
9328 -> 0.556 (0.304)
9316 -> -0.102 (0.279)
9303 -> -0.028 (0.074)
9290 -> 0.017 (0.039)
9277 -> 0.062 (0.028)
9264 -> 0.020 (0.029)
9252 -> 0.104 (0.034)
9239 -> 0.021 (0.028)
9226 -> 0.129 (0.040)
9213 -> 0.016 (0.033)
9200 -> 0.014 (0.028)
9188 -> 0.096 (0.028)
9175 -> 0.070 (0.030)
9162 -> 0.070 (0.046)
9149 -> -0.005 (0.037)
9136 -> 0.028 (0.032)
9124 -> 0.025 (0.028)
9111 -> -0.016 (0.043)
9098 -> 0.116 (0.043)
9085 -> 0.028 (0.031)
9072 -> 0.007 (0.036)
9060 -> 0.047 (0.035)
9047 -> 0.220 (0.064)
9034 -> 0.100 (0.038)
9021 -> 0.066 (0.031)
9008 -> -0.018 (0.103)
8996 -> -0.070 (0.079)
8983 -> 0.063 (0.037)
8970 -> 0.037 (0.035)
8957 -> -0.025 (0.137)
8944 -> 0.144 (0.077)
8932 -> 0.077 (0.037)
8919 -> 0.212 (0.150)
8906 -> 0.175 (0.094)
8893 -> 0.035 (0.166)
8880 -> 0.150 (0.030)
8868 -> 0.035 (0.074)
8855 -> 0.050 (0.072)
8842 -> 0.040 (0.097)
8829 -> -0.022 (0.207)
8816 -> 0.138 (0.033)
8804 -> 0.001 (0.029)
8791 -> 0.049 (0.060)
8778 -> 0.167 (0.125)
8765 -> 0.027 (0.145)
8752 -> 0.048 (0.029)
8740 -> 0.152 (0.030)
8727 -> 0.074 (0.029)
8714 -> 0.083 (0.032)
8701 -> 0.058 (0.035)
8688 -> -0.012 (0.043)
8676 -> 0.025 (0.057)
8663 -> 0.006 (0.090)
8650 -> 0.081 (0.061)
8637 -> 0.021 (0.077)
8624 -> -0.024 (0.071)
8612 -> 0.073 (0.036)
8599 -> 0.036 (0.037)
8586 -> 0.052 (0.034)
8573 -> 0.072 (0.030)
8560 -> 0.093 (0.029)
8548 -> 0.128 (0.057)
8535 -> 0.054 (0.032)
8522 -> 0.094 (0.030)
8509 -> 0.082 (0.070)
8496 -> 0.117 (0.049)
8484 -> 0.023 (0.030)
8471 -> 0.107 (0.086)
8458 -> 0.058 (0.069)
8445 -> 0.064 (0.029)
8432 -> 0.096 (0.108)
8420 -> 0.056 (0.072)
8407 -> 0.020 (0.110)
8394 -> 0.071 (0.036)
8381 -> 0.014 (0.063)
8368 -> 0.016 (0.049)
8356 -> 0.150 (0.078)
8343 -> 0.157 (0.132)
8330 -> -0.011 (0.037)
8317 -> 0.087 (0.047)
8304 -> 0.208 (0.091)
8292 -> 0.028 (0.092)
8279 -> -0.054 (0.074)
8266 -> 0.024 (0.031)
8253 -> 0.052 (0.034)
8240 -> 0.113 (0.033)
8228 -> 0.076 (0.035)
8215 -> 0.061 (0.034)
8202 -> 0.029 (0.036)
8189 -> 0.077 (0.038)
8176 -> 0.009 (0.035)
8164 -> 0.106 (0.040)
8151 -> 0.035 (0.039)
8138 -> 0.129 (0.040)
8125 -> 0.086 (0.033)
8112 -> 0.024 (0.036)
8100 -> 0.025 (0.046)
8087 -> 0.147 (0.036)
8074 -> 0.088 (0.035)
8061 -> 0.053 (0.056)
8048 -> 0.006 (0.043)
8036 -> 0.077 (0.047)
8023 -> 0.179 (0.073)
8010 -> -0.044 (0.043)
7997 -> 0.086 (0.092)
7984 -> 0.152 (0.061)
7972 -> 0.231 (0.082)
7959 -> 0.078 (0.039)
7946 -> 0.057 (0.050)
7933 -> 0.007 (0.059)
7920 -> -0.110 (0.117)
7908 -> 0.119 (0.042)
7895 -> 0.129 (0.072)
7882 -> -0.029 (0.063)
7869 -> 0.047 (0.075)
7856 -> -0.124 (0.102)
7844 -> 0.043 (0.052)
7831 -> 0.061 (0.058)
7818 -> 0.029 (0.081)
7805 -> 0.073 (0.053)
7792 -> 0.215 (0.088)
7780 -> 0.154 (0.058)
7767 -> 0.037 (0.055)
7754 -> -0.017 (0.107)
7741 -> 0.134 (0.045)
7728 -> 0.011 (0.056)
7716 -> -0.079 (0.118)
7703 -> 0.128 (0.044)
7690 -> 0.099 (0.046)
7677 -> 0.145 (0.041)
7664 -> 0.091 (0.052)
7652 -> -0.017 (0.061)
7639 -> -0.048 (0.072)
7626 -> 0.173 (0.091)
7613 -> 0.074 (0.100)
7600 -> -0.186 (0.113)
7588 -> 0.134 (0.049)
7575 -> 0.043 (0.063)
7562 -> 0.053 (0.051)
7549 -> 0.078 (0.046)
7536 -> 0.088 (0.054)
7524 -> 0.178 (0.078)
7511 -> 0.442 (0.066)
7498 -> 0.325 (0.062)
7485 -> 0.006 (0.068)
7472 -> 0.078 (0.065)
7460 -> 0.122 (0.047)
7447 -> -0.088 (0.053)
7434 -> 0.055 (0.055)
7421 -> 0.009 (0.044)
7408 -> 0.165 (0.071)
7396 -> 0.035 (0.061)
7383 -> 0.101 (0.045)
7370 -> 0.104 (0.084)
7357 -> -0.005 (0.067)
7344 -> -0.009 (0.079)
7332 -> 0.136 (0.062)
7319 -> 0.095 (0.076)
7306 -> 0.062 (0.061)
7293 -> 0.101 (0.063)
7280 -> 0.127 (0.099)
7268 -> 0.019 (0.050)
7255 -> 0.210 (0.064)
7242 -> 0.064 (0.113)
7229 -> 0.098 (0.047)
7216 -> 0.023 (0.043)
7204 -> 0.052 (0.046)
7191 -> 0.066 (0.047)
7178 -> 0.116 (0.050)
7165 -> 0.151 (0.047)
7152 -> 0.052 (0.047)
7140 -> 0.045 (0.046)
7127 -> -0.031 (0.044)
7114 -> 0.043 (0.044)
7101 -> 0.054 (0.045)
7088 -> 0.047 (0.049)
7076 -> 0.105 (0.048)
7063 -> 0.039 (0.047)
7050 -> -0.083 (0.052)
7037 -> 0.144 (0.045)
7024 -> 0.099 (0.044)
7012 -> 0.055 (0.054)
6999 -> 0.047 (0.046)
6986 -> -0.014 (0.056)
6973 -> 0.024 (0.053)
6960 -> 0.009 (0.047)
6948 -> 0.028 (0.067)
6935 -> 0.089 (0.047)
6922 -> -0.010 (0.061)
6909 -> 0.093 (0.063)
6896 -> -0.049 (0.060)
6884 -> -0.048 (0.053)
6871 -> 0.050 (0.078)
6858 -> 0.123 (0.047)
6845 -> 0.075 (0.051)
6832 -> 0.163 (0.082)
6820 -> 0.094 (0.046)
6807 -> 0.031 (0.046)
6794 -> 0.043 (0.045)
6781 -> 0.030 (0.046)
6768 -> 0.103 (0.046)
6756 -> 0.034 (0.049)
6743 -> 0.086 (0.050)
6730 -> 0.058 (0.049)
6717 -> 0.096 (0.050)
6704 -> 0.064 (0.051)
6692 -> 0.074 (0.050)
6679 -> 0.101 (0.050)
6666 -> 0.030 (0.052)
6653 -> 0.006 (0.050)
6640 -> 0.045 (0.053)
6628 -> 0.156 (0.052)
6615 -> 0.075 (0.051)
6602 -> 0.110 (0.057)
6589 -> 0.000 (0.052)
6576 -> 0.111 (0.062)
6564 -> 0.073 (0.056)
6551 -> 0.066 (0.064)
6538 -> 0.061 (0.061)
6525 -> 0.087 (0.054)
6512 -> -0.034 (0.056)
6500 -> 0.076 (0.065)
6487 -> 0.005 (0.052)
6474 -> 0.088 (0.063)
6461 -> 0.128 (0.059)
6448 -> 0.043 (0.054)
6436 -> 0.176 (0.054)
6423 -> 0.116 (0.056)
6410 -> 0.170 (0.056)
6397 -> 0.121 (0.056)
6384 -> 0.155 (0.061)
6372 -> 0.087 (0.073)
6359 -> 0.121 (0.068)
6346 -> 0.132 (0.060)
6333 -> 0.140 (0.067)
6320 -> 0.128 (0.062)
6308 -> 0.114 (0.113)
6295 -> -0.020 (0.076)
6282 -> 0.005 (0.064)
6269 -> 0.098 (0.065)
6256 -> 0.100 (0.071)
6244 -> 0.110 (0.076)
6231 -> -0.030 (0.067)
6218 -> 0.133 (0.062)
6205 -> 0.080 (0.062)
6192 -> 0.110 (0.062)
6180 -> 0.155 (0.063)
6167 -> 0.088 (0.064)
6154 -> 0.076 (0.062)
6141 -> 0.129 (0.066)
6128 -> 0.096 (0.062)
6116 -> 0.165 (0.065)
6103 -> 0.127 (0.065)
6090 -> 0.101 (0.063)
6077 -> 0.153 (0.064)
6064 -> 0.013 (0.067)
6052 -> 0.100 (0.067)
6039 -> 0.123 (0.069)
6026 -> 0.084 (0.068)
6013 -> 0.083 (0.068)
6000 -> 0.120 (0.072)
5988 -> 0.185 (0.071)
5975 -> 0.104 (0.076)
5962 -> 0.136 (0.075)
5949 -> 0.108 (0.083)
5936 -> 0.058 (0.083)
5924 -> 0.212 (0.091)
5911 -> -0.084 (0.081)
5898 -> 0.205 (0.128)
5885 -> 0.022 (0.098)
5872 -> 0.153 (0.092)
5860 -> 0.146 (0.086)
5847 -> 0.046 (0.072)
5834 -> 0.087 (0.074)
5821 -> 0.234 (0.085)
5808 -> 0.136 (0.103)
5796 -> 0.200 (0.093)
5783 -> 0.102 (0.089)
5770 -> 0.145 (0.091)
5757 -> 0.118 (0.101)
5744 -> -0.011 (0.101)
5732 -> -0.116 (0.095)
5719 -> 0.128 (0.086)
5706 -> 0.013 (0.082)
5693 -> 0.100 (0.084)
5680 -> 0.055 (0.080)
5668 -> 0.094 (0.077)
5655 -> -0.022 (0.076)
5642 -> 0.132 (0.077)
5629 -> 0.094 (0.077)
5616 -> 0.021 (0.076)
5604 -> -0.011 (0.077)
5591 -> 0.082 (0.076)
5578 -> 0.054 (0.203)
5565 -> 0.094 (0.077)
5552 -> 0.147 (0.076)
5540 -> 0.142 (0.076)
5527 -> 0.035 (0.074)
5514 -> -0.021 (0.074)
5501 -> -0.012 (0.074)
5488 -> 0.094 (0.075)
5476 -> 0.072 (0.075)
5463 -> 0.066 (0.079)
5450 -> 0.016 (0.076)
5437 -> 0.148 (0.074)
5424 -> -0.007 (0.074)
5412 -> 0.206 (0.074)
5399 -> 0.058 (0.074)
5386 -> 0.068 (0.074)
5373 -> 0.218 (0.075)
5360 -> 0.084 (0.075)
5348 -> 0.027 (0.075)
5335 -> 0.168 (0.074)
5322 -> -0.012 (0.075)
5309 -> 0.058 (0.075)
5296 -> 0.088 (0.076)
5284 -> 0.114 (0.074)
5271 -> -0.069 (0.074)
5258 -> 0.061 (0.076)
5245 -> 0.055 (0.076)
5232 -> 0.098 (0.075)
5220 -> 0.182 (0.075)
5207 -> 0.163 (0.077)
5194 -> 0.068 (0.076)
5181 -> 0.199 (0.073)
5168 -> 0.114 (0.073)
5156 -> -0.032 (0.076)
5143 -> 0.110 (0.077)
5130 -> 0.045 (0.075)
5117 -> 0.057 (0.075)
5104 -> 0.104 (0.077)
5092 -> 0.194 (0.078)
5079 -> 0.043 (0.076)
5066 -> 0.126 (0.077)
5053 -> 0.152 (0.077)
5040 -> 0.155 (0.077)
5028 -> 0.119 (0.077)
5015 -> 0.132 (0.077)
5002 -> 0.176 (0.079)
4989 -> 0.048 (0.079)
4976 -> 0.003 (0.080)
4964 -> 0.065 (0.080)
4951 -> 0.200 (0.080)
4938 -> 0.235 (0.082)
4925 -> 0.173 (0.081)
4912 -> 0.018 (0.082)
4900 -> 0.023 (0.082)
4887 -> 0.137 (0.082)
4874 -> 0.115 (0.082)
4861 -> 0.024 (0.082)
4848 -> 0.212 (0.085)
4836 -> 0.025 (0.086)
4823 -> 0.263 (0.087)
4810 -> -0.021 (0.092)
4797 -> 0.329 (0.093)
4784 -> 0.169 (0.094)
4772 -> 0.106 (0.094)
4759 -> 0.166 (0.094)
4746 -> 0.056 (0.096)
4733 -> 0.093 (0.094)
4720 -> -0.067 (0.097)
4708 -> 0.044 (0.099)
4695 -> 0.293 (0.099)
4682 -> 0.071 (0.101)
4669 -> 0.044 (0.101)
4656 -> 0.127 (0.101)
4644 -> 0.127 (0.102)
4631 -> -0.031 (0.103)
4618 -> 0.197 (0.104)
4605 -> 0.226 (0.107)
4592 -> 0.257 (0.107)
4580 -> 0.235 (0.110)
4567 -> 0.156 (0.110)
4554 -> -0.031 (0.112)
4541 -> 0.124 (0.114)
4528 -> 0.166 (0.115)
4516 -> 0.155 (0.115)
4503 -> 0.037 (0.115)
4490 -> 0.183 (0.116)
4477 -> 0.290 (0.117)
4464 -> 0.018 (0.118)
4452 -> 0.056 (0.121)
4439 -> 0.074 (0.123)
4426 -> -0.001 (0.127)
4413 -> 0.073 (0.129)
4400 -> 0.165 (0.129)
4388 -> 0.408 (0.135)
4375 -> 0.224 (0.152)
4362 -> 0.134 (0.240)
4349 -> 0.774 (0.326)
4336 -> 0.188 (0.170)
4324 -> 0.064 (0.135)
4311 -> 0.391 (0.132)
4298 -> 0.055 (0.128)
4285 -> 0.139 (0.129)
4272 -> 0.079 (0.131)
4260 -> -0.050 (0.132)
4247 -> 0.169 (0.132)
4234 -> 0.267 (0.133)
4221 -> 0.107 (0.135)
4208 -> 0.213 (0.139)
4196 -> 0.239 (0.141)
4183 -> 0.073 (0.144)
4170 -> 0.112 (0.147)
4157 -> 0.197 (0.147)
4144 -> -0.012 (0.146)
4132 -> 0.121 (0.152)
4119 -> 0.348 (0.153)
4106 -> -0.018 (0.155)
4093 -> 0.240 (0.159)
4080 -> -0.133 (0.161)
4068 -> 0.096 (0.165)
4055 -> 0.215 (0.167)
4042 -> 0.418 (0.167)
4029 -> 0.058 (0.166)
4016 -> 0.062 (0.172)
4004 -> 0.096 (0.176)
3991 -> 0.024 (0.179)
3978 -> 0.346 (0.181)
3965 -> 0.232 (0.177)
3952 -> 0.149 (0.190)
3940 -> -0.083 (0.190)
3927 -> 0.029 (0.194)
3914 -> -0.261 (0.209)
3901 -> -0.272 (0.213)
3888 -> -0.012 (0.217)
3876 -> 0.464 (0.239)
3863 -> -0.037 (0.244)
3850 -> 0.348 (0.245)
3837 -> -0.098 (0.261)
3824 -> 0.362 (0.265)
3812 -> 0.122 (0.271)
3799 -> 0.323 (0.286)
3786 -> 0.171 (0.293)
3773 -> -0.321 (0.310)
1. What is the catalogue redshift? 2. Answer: 1.01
